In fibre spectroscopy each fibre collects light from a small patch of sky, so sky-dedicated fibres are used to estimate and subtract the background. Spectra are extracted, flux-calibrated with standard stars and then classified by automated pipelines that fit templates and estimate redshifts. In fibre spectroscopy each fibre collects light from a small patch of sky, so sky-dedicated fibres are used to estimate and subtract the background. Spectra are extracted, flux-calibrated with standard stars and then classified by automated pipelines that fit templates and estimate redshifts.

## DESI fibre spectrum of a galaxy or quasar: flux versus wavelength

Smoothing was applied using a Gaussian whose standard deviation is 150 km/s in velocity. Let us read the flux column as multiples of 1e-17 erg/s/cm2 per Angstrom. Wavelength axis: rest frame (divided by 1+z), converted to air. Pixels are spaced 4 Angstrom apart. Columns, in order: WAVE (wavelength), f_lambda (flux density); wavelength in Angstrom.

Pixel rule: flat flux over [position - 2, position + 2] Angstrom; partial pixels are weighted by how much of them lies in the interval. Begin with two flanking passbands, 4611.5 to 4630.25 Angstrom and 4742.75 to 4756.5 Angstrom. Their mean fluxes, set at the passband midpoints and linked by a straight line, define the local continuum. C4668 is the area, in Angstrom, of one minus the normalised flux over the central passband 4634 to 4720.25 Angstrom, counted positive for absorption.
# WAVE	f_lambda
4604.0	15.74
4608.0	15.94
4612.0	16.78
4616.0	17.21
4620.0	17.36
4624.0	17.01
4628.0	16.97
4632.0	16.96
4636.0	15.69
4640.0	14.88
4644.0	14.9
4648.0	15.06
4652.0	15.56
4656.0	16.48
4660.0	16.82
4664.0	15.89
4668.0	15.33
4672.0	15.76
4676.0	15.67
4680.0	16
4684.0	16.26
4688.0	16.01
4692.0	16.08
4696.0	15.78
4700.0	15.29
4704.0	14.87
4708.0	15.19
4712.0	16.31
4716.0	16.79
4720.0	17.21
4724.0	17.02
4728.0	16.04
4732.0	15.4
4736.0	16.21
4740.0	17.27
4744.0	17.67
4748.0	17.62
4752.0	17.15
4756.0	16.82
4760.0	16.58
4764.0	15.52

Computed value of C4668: 7.1 Angstrom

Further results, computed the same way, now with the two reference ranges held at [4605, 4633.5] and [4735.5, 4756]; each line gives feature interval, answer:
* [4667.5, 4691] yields 1.6 Angstrom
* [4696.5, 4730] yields 2.1 Angstrom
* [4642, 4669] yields 1.9 Angstrom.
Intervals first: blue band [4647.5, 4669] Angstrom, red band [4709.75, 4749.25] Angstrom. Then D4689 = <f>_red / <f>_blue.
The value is 1.0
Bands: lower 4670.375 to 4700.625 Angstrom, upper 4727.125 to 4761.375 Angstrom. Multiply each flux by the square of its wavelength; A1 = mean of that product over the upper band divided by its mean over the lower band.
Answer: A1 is 1.08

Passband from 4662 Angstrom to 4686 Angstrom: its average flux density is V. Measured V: 15.8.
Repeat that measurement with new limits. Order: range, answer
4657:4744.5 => 16.1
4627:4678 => 15.8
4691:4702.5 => 15.6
